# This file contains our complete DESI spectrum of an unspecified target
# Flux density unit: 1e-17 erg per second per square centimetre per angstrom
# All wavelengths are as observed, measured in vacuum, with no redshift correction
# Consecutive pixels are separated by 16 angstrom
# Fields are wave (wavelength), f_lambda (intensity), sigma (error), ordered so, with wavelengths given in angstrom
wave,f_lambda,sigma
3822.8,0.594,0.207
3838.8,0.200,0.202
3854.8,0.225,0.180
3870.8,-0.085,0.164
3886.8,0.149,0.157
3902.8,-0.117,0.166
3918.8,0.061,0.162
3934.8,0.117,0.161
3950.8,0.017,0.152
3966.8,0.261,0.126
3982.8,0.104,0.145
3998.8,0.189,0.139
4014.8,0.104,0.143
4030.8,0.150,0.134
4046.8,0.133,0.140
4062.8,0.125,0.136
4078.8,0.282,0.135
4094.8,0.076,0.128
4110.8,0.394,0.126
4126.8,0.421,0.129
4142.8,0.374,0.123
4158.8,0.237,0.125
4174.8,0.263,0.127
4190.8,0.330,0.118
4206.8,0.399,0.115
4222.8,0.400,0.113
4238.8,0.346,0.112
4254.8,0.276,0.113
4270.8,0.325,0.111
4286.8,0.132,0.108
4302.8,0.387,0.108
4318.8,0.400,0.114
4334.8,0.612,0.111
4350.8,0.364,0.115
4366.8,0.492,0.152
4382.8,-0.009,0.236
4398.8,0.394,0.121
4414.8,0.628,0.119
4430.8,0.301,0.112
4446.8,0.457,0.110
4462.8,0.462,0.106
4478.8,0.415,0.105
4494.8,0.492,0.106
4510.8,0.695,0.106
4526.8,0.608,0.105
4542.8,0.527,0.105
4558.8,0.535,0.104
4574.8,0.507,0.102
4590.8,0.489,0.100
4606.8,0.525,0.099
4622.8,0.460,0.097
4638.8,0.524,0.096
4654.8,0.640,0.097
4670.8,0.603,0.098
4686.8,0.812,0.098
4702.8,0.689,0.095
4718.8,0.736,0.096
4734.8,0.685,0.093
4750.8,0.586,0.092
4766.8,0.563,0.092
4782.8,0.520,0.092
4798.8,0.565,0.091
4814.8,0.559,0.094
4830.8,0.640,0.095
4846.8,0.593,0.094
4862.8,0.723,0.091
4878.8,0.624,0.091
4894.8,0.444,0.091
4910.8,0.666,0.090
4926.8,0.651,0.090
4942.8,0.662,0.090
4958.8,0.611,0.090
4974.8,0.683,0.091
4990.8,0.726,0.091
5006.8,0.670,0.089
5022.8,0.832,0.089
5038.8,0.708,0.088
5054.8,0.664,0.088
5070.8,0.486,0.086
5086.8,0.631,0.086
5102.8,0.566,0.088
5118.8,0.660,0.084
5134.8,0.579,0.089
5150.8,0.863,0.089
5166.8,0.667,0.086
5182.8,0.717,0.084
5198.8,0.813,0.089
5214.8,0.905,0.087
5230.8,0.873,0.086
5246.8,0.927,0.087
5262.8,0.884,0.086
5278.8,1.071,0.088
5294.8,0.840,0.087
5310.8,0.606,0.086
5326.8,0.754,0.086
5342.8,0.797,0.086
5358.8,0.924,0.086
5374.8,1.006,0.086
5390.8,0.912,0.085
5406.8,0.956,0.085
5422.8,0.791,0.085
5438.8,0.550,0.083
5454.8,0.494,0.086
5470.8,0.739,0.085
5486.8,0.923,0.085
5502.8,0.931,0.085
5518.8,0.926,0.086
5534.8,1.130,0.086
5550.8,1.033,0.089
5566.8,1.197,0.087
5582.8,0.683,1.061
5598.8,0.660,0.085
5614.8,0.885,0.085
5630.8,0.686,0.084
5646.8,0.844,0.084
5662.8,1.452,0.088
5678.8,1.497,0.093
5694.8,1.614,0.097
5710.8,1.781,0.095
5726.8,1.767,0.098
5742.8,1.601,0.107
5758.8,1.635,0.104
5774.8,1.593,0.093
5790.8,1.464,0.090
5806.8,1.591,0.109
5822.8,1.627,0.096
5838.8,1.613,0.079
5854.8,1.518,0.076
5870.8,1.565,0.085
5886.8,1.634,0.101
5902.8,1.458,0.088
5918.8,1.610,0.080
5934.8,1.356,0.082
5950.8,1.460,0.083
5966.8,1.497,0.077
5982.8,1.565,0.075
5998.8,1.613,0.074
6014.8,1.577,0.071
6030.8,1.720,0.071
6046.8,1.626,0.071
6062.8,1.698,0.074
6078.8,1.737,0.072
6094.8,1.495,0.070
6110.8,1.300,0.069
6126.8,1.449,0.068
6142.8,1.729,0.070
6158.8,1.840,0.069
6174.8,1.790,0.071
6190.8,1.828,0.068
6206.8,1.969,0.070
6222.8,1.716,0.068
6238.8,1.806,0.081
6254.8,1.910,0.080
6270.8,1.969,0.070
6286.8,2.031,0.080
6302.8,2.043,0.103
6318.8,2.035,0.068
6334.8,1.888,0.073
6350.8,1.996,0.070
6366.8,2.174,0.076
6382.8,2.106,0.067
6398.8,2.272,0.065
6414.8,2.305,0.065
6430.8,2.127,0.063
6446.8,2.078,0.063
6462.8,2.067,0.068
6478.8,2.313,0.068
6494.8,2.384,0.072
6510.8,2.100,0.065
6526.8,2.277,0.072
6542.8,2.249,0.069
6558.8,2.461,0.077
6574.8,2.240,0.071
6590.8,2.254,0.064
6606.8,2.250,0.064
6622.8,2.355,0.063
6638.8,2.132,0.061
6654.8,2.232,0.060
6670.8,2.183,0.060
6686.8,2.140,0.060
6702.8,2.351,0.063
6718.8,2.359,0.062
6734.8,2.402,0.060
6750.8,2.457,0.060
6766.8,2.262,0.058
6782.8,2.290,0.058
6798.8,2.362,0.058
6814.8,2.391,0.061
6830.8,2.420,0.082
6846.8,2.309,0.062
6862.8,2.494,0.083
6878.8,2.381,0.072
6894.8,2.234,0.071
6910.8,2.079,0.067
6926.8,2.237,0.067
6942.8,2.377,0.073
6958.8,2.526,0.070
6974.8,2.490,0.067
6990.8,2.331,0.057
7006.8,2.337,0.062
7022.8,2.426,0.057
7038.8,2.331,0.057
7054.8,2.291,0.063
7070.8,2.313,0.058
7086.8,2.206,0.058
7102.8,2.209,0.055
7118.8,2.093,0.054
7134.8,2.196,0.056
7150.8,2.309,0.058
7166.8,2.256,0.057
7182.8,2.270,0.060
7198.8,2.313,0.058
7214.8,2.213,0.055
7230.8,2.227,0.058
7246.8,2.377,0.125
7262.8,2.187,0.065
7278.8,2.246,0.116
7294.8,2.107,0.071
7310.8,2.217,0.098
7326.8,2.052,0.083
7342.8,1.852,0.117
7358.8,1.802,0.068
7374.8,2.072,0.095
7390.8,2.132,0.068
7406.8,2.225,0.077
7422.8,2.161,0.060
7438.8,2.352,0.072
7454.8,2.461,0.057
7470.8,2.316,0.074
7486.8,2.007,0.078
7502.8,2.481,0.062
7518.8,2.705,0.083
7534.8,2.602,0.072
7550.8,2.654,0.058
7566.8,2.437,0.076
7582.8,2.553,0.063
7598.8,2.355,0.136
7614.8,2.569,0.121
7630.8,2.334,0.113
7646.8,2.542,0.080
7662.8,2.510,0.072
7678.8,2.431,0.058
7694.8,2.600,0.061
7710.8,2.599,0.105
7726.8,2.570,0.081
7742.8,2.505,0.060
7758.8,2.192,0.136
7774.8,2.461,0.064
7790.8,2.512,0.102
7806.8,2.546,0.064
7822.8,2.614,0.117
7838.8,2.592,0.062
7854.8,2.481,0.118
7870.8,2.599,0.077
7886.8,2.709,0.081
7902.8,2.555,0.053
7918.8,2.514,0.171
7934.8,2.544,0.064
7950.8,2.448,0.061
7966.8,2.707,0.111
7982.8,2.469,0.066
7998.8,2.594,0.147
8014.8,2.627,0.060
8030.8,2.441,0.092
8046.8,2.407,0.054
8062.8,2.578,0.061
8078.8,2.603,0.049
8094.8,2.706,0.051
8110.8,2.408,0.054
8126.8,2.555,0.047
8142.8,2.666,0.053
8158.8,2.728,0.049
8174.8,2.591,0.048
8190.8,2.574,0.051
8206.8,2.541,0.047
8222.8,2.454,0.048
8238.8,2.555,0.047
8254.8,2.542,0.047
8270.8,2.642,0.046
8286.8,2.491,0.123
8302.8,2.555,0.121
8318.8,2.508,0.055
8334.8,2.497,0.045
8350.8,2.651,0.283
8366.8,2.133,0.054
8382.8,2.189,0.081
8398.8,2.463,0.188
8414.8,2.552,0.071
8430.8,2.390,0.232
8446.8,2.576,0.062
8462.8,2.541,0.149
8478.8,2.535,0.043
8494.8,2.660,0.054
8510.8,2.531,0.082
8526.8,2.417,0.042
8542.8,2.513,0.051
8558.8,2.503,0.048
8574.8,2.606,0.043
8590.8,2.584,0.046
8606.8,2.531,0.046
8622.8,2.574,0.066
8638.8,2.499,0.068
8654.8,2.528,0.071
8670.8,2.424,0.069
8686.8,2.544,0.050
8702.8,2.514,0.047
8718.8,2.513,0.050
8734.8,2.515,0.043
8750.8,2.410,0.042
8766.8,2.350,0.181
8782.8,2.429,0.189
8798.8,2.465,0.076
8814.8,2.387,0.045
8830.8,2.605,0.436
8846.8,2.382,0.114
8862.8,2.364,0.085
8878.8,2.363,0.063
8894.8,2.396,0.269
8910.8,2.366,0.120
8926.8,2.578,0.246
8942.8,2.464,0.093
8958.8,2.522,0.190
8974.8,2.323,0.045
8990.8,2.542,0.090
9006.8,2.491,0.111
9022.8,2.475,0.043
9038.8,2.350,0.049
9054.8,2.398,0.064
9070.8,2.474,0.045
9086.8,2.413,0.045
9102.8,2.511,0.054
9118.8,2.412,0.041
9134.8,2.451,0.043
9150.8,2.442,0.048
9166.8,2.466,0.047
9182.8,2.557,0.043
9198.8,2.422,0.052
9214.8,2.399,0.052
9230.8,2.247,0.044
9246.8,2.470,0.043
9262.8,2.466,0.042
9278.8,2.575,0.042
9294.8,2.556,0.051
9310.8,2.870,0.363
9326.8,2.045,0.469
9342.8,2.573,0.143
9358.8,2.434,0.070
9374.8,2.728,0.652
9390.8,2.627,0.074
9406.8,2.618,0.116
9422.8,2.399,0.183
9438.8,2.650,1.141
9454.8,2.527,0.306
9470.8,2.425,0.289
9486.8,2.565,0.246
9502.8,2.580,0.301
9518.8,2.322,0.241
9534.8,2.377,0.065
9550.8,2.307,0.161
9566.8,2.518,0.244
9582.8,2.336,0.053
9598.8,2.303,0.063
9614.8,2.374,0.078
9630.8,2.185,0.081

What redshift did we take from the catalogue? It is 0.421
